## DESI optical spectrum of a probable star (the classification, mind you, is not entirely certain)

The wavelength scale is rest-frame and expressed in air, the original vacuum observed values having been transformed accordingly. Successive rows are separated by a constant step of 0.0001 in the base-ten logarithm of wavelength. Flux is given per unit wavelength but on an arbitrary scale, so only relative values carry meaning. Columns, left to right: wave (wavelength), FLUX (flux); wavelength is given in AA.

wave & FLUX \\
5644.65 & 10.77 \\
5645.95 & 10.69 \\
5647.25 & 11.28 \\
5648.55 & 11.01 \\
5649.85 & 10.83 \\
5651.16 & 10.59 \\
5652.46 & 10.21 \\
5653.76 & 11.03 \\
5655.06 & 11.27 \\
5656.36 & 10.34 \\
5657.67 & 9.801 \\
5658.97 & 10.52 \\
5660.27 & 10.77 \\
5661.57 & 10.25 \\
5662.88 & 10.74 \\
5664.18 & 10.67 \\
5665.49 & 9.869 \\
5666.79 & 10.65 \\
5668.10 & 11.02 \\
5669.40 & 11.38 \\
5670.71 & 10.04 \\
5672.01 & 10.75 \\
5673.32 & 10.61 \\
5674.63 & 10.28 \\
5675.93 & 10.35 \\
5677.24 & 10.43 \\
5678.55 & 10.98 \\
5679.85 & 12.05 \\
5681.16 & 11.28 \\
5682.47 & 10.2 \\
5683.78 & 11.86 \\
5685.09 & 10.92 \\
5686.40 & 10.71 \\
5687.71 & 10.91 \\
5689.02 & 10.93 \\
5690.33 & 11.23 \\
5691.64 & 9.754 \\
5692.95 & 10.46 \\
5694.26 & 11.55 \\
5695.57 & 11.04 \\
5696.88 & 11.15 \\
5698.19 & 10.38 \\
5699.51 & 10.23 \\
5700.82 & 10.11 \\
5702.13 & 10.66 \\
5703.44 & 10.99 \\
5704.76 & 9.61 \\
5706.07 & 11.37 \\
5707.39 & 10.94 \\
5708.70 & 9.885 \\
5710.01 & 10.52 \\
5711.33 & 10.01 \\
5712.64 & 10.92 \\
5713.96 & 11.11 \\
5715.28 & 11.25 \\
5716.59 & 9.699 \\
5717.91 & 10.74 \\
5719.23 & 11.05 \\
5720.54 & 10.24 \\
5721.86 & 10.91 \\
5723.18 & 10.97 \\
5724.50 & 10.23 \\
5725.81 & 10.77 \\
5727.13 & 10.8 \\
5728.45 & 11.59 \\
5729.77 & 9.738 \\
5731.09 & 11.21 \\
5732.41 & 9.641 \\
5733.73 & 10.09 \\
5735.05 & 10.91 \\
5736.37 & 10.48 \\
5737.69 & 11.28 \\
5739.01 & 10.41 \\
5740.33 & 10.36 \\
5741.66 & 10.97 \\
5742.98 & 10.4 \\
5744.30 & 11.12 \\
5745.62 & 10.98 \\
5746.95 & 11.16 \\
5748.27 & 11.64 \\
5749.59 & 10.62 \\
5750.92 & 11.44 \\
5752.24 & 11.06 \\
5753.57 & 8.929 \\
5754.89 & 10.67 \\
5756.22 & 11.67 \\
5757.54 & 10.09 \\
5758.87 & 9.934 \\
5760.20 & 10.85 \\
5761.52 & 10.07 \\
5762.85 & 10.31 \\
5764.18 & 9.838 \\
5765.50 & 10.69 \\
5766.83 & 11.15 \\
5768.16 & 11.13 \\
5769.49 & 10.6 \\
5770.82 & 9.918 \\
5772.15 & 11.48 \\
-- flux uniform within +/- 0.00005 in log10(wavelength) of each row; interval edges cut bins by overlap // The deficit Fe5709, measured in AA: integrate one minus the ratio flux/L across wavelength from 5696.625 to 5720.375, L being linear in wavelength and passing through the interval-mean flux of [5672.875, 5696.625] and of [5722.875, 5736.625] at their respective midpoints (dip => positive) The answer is 0.3 AA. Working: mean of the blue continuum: 10.9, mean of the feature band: 10.6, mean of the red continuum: 10.6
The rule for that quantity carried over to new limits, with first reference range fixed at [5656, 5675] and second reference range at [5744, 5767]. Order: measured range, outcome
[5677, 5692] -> -0.6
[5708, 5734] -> 0.1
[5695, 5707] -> -0.1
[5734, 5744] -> 0.0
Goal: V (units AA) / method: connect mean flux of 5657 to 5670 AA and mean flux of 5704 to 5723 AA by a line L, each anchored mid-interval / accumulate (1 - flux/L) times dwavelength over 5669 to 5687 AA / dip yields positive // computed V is -0.5 AA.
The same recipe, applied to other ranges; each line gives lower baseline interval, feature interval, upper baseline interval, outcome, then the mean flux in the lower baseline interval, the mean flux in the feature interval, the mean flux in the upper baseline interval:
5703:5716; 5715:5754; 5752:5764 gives -0.8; 10.6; 10.7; 10.3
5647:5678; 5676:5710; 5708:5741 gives -0.6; 10.6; 10.8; 10.6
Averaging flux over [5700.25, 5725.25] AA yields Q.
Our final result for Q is 10.6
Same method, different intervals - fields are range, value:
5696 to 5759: 10.7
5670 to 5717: 10.7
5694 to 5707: 10.7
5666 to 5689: 10.8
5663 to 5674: 10.6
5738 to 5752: 10.9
